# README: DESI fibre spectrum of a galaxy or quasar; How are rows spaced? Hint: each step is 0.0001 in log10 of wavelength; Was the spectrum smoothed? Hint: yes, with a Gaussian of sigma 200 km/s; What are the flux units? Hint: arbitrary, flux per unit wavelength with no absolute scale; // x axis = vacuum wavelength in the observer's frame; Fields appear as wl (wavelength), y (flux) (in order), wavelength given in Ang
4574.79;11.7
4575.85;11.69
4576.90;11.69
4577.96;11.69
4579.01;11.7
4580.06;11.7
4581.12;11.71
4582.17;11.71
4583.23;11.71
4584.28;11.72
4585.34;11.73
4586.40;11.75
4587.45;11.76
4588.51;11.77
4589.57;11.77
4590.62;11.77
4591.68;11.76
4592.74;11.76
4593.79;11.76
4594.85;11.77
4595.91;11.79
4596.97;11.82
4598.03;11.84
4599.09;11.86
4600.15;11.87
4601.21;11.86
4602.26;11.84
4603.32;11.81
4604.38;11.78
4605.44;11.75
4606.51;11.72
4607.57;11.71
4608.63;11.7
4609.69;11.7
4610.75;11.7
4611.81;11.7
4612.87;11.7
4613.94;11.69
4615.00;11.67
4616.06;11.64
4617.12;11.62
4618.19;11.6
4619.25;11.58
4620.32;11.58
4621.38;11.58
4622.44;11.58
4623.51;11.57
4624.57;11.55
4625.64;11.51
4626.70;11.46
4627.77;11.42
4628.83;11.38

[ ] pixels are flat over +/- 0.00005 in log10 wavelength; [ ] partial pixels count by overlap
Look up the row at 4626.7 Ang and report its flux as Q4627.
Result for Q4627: 11.46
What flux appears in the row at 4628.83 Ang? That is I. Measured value 11.38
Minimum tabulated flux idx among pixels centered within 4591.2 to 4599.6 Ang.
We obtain 11.76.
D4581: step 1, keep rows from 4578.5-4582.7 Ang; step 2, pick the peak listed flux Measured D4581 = 11.71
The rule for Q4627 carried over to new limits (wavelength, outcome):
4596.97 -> 11.82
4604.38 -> 11.78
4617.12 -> 11.62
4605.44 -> 11.75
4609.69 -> 11.7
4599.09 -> 11.86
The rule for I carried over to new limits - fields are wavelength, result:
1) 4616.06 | 11.64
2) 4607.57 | 11.71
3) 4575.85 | 11.69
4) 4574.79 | 11.7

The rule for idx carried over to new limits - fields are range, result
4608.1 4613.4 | 11.7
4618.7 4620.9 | 11.58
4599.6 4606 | 11.75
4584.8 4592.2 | 11.73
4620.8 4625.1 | 11.55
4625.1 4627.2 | 11.46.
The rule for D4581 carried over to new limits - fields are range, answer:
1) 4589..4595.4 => 11.77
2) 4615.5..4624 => 11.64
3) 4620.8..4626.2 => 11.58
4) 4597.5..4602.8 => 11.87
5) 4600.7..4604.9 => 11.86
